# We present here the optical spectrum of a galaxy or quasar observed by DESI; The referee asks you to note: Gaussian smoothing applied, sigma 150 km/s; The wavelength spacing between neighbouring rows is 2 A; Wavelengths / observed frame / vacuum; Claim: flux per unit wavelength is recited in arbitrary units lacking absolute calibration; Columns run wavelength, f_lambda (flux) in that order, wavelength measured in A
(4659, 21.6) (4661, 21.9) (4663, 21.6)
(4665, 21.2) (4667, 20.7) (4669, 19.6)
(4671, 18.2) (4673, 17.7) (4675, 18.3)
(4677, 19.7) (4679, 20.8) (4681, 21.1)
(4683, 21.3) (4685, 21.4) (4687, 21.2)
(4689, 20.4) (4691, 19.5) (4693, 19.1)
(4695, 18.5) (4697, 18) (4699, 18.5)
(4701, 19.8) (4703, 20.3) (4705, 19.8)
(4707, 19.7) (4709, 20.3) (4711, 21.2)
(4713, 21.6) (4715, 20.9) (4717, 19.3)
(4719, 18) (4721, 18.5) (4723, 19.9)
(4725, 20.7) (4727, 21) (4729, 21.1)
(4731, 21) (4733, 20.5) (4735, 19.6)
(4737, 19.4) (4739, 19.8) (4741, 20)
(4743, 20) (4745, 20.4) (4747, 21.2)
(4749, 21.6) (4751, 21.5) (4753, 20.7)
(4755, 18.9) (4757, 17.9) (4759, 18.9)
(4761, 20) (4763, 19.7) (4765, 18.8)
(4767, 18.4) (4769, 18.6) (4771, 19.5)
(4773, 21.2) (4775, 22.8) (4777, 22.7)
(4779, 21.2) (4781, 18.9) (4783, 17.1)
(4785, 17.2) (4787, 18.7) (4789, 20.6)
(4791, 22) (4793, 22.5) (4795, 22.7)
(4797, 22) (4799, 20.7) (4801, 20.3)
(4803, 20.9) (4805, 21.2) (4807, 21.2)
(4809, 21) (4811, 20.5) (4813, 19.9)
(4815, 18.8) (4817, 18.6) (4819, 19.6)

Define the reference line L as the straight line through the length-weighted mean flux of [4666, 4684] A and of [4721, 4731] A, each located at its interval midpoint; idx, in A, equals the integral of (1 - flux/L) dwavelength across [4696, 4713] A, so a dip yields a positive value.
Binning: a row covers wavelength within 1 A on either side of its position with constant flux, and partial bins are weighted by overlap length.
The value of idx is 0.3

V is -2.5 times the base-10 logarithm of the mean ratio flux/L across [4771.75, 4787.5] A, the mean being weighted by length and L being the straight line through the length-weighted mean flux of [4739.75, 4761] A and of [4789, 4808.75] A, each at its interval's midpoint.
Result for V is 0.047 mag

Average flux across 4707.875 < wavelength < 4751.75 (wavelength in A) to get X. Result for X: 20.3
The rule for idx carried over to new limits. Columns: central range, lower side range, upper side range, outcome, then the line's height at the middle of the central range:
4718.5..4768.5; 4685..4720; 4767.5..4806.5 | 0.7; 20.2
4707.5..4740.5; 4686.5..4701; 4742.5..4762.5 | -0.8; 19.7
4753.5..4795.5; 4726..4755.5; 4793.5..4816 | 1.6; 20.7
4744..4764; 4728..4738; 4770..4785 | 0.2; 20.3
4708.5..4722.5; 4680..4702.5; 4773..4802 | 0.1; 20.1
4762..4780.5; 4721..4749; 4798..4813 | 0.2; 20.6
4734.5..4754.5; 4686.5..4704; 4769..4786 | -0.6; 19.8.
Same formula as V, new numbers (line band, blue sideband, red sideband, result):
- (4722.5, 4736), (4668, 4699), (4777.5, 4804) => -0.03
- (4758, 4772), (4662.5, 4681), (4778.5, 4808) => 0.06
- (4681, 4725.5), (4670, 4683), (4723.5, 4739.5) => 0.00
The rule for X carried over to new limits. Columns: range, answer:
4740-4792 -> 19.9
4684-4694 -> 20.3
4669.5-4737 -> 19.9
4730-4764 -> 20.1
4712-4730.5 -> 20.1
